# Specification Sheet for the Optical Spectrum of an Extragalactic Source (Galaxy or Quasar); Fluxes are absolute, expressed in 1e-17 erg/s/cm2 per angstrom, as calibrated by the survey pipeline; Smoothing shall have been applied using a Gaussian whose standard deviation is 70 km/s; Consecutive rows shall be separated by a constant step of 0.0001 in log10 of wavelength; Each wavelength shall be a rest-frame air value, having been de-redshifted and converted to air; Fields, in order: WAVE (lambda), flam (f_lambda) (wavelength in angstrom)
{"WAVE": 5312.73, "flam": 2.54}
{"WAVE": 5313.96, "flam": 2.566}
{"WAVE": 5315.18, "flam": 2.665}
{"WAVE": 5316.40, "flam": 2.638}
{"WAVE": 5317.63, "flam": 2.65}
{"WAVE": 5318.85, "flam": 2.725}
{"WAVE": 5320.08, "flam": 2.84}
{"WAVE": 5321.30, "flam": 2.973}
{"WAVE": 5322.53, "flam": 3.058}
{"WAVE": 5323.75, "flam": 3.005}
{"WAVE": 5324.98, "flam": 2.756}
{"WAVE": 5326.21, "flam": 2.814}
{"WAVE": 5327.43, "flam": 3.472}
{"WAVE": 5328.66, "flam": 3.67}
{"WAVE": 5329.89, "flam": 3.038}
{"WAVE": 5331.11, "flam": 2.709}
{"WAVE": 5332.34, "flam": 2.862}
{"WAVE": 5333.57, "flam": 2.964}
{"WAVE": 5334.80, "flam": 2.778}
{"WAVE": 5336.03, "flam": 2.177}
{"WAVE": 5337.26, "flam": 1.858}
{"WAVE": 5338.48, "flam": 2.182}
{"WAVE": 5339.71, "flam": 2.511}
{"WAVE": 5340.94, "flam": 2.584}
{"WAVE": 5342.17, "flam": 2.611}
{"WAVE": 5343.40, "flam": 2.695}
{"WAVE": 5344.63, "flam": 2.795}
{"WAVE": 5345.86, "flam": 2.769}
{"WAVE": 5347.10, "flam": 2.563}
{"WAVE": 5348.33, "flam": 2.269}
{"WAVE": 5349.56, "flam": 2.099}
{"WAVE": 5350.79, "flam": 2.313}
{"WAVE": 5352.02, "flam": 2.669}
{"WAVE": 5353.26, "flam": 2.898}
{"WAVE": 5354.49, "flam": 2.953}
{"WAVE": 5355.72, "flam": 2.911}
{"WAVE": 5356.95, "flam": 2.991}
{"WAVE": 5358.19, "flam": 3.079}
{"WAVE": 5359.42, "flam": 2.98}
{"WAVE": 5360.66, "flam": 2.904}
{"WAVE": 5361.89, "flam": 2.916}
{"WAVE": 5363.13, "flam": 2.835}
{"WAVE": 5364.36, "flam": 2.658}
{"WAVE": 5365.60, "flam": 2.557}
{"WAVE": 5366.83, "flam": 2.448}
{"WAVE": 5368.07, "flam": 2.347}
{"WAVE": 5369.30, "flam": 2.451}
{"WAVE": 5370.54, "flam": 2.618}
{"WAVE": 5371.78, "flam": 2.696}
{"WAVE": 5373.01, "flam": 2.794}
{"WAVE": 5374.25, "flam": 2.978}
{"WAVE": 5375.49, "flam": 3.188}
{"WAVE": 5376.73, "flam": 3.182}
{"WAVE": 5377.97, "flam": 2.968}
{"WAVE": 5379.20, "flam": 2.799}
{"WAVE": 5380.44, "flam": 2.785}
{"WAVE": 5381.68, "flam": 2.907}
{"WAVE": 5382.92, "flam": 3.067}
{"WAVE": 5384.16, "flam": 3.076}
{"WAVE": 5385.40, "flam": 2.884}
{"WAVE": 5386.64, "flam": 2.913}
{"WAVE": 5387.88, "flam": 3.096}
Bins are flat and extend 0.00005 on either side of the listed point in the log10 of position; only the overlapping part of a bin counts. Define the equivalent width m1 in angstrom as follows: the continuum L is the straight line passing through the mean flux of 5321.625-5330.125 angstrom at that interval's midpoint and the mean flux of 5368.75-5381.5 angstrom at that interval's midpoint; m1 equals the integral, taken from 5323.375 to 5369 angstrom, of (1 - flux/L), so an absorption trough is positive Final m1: 4.37 angstrom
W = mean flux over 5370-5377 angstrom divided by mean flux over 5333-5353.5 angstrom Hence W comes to 1.2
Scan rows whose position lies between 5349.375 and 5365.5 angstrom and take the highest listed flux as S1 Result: 3.079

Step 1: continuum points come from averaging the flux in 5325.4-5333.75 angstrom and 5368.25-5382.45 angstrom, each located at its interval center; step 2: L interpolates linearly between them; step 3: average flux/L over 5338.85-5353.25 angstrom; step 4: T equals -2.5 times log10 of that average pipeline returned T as 0.18 mag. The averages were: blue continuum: 3.07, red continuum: 2.84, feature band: 2.54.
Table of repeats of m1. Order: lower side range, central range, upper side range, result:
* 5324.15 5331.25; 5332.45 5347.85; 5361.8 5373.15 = 2.07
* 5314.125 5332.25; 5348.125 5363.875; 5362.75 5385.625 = 0.42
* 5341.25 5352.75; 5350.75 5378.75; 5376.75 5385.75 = -0.64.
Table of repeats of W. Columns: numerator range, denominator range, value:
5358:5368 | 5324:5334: 0.91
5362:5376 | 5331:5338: 1.06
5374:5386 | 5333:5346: 1.18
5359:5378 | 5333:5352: 1.12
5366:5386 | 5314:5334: 0.97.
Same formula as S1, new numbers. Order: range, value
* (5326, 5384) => 3.67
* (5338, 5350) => 2.795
